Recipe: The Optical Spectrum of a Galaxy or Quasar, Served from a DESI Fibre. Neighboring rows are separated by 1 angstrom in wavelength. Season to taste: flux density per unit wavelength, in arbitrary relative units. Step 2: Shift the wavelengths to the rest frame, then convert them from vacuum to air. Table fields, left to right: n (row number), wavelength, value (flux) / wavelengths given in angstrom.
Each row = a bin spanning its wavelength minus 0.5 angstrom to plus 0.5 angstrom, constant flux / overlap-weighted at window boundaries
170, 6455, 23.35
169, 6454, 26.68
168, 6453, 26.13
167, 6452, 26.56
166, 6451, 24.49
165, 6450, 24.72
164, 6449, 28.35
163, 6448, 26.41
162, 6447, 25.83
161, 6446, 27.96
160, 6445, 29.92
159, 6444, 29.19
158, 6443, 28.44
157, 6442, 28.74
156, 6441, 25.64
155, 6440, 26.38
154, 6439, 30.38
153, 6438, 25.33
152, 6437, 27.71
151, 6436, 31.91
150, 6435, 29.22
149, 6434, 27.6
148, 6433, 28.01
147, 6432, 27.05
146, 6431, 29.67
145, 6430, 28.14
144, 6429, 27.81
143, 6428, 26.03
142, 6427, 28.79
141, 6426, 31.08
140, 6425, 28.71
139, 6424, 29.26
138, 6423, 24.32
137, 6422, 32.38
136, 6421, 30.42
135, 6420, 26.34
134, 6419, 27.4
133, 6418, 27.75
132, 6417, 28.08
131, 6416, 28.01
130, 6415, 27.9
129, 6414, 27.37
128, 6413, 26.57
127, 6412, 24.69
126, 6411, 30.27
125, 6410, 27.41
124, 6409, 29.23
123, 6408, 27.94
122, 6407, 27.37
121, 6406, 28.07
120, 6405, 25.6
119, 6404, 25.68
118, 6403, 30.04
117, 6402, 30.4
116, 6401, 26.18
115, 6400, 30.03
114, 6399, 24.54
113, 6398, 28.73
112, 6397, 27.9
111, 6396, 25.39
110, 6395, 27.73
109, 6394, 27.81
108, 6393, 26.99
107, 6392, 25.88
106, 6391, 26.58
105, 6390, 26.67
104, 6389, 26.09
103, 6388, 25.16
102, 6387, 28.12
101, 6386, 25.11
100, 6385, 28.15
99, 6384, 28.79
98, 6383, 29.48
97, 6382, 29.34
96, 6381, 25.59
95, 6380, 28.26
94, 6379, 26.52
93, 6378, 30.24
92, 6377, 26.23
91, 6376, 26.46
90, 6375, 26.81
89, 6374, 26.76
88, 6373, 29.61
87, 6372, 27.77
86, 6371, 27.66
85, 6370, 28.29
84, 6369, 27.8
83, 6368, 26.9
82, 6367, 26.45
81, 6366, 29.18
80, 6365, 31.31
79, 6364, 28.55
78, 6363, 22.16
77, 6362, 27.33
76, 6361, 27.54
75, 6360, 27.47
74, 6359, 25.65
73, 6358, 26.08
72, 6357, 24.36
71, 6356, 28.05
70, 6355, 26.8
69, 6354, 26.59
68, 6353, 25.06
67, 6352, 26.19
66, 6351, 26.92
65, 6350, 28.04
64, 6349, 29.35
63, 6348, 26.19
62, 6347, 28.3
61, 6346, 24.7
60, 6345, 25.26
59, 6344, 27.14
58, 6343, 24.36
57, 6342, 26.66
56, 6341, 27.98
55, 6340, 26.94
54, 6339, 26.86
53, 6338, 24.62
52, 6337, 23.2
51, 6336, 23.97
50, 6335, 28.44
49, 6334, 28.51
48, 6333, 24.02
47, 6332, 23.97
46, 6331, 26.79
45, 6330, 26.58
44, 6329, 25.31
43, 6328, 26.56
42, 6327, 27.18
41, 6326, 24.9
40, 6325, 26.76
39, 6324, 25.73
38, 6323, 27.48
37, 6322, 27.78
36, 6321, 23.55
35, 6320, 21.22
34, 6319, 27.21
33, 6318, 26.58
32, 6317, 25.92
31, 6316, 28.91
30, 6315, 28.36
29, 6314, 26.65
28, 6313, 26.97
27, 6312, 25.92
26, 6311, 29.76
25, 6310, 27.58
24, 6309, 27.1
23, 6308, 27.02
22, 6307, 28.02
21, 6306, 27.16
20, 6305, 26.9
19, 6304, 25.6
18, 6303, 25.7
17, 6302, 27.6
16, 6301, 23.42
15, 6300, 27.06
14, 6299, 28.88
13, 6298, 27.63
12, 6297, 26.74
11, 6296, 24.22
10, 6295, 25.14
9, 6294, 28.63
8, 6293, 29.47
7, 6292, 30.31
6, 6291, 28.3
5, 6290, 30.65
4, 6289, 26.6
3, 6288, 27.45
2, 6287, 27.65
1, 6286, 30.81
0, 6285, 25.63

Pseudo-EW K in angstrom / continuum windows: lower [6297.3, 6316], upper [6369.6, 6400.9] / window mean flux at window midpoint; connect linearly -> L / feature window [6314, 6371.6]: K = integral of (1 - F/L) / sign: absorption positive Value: 1.49 angstrom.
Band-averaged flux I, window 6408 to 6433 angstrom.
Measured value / 28.1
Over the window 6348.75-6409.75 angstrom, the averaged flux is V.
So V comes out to 27.3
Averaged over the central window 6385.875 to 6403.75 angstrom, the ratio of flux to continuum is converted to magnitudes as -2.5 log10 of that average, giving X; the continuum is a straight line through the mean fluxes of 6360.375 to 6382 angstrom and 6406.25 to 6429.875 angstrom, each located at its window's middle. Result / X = 0.02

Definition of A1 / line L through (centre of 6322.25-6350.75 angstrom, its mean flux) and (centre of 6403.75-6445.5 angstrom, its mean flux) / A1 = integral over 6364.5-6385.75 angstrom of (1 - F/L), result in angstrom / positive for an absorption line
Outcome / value -0.7 angstrom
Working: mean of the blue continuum 26.3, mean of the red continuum 28.1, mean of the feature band 27.9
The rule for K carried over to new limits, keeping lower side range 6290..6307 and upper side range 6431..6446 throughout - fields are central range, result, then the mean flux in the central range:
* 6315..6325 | 0.4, 26.2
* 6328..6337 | 0.5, 25.8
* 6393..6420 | 0.4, 27.6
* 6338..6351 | 0.4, 26.7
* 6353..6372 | 0.4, 27.1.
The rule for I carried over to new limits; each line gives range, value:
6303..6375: 26.7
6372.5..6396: 27.3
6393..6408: 27.5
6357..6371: 27.2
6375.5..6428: 27.7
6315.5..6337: 26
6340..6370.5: 26.9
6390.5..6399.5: 26.8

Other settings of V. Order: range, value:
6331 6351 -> 26.3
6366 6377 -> 27.5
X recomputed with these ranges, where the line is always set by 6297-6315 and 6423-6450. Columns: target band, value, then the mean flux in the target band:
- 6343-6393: 0.017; 27.1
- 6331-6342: 0.055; 25.9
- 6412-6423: 0.002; 27.9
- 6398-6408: 0.007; 27.6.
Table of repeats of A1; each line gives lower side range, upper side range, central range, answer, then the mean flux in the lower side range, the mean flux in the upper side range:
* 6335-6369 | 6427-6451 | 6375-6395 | -0.1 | 26.6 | 27.8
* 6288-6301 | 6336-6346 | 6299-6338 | 0.4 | 27.6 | 25.7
